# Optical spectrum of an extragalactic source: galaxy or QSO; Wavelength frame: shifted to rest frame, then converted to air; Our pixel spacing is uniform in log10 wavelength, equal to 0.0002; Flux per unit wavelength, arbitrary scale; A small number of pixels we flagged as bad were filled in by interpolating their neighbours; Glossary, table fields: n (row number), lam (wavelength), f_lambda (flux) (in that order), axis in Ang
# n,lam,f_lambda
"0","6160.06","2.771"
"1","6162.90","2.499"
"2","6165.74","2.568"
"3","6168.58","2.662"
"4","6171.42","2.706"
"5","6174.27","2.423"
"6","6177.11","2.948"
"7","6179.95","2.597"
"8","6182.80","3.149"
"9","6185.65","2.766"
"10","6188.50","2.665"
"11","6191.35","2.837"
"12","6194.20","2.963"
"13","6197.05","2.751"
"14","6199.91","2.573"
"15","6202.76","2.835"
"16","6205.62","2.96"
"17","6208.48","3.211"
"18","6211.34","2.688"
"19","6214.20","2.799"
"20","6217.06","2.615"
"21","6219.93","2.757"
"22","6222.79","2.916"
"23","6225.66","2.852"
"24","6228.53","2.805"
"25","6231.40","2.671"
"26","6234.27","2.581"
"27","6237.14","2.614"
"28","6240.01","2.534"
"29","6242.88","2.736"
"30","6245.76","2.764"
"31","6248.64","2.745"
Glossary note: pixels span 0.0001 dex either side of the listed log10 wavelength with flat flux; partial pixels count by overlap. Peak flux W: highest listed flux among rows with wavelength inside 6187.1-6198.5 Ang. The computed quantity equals 2.963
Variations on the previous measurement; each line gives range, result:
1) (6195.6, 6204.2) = 2.835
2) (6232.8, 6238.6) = 2.614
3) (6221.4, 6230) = 2.916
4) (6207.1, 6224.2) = 3.211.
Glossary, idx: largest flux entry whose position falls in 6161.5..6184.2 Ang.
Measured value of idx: 3.149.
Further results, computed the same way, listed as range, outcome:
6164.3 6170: 2.662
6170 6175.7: 2.706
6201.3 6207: 2.96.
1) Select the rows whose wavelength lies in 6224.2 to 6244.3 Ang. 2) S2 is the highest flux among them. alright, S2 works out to 2.852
